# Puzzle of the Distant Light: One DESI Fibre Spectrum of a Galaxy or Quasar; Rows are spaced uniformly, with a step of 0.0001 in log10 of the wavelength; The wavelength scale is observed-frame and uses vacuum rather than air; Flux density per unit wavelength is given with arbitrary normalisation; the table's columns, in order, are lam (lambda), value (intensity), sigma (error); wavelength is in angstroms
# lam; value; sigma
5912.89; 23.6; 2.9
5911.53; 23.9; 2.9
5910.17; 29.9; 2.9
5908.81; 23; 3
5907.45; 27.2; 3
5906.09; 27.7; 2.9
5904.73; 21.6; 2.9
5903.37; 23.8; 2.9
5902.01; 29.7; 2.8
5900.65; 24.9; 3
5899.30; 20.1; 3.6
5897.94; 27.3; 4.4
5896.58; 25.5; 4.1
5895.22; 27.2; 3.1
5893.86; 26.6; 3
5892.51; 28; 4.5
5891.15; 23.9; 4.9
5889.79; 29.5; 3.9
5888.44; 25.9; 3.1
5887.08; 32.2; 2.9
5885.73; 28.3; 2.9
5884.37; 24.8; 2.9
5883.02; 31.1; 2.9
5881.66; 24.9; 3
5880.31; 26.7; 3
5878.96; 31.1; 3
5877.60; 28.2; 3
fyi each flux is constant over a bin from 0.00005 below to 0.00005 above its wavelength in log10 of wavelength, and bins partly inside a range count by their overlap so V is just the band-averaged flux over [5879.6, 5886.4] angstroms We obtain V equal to 27.2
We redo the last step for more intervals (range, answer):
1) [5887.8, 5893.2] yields 26.9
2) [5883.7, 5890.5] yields 28.1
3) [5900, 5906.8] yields 25.5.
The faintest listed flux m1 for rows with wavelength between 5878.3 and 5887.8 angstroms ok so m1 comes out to 24.8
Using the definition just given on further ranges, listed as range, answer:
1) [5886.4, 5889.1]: 25.9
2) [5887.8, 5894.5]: 23.9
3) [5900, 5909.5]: 21.6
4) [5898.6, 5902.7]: 20.1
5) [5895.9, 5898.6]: 25.5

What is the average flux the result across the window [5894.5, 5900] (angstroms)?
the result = 25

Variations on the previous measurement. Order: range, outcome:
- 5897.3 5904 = 25.2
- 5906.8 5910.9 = 26.7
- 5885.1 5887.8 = 30.2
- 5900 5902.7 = 27.3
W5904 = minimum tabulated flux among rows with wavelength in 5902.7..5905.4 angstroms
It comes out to 21.6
